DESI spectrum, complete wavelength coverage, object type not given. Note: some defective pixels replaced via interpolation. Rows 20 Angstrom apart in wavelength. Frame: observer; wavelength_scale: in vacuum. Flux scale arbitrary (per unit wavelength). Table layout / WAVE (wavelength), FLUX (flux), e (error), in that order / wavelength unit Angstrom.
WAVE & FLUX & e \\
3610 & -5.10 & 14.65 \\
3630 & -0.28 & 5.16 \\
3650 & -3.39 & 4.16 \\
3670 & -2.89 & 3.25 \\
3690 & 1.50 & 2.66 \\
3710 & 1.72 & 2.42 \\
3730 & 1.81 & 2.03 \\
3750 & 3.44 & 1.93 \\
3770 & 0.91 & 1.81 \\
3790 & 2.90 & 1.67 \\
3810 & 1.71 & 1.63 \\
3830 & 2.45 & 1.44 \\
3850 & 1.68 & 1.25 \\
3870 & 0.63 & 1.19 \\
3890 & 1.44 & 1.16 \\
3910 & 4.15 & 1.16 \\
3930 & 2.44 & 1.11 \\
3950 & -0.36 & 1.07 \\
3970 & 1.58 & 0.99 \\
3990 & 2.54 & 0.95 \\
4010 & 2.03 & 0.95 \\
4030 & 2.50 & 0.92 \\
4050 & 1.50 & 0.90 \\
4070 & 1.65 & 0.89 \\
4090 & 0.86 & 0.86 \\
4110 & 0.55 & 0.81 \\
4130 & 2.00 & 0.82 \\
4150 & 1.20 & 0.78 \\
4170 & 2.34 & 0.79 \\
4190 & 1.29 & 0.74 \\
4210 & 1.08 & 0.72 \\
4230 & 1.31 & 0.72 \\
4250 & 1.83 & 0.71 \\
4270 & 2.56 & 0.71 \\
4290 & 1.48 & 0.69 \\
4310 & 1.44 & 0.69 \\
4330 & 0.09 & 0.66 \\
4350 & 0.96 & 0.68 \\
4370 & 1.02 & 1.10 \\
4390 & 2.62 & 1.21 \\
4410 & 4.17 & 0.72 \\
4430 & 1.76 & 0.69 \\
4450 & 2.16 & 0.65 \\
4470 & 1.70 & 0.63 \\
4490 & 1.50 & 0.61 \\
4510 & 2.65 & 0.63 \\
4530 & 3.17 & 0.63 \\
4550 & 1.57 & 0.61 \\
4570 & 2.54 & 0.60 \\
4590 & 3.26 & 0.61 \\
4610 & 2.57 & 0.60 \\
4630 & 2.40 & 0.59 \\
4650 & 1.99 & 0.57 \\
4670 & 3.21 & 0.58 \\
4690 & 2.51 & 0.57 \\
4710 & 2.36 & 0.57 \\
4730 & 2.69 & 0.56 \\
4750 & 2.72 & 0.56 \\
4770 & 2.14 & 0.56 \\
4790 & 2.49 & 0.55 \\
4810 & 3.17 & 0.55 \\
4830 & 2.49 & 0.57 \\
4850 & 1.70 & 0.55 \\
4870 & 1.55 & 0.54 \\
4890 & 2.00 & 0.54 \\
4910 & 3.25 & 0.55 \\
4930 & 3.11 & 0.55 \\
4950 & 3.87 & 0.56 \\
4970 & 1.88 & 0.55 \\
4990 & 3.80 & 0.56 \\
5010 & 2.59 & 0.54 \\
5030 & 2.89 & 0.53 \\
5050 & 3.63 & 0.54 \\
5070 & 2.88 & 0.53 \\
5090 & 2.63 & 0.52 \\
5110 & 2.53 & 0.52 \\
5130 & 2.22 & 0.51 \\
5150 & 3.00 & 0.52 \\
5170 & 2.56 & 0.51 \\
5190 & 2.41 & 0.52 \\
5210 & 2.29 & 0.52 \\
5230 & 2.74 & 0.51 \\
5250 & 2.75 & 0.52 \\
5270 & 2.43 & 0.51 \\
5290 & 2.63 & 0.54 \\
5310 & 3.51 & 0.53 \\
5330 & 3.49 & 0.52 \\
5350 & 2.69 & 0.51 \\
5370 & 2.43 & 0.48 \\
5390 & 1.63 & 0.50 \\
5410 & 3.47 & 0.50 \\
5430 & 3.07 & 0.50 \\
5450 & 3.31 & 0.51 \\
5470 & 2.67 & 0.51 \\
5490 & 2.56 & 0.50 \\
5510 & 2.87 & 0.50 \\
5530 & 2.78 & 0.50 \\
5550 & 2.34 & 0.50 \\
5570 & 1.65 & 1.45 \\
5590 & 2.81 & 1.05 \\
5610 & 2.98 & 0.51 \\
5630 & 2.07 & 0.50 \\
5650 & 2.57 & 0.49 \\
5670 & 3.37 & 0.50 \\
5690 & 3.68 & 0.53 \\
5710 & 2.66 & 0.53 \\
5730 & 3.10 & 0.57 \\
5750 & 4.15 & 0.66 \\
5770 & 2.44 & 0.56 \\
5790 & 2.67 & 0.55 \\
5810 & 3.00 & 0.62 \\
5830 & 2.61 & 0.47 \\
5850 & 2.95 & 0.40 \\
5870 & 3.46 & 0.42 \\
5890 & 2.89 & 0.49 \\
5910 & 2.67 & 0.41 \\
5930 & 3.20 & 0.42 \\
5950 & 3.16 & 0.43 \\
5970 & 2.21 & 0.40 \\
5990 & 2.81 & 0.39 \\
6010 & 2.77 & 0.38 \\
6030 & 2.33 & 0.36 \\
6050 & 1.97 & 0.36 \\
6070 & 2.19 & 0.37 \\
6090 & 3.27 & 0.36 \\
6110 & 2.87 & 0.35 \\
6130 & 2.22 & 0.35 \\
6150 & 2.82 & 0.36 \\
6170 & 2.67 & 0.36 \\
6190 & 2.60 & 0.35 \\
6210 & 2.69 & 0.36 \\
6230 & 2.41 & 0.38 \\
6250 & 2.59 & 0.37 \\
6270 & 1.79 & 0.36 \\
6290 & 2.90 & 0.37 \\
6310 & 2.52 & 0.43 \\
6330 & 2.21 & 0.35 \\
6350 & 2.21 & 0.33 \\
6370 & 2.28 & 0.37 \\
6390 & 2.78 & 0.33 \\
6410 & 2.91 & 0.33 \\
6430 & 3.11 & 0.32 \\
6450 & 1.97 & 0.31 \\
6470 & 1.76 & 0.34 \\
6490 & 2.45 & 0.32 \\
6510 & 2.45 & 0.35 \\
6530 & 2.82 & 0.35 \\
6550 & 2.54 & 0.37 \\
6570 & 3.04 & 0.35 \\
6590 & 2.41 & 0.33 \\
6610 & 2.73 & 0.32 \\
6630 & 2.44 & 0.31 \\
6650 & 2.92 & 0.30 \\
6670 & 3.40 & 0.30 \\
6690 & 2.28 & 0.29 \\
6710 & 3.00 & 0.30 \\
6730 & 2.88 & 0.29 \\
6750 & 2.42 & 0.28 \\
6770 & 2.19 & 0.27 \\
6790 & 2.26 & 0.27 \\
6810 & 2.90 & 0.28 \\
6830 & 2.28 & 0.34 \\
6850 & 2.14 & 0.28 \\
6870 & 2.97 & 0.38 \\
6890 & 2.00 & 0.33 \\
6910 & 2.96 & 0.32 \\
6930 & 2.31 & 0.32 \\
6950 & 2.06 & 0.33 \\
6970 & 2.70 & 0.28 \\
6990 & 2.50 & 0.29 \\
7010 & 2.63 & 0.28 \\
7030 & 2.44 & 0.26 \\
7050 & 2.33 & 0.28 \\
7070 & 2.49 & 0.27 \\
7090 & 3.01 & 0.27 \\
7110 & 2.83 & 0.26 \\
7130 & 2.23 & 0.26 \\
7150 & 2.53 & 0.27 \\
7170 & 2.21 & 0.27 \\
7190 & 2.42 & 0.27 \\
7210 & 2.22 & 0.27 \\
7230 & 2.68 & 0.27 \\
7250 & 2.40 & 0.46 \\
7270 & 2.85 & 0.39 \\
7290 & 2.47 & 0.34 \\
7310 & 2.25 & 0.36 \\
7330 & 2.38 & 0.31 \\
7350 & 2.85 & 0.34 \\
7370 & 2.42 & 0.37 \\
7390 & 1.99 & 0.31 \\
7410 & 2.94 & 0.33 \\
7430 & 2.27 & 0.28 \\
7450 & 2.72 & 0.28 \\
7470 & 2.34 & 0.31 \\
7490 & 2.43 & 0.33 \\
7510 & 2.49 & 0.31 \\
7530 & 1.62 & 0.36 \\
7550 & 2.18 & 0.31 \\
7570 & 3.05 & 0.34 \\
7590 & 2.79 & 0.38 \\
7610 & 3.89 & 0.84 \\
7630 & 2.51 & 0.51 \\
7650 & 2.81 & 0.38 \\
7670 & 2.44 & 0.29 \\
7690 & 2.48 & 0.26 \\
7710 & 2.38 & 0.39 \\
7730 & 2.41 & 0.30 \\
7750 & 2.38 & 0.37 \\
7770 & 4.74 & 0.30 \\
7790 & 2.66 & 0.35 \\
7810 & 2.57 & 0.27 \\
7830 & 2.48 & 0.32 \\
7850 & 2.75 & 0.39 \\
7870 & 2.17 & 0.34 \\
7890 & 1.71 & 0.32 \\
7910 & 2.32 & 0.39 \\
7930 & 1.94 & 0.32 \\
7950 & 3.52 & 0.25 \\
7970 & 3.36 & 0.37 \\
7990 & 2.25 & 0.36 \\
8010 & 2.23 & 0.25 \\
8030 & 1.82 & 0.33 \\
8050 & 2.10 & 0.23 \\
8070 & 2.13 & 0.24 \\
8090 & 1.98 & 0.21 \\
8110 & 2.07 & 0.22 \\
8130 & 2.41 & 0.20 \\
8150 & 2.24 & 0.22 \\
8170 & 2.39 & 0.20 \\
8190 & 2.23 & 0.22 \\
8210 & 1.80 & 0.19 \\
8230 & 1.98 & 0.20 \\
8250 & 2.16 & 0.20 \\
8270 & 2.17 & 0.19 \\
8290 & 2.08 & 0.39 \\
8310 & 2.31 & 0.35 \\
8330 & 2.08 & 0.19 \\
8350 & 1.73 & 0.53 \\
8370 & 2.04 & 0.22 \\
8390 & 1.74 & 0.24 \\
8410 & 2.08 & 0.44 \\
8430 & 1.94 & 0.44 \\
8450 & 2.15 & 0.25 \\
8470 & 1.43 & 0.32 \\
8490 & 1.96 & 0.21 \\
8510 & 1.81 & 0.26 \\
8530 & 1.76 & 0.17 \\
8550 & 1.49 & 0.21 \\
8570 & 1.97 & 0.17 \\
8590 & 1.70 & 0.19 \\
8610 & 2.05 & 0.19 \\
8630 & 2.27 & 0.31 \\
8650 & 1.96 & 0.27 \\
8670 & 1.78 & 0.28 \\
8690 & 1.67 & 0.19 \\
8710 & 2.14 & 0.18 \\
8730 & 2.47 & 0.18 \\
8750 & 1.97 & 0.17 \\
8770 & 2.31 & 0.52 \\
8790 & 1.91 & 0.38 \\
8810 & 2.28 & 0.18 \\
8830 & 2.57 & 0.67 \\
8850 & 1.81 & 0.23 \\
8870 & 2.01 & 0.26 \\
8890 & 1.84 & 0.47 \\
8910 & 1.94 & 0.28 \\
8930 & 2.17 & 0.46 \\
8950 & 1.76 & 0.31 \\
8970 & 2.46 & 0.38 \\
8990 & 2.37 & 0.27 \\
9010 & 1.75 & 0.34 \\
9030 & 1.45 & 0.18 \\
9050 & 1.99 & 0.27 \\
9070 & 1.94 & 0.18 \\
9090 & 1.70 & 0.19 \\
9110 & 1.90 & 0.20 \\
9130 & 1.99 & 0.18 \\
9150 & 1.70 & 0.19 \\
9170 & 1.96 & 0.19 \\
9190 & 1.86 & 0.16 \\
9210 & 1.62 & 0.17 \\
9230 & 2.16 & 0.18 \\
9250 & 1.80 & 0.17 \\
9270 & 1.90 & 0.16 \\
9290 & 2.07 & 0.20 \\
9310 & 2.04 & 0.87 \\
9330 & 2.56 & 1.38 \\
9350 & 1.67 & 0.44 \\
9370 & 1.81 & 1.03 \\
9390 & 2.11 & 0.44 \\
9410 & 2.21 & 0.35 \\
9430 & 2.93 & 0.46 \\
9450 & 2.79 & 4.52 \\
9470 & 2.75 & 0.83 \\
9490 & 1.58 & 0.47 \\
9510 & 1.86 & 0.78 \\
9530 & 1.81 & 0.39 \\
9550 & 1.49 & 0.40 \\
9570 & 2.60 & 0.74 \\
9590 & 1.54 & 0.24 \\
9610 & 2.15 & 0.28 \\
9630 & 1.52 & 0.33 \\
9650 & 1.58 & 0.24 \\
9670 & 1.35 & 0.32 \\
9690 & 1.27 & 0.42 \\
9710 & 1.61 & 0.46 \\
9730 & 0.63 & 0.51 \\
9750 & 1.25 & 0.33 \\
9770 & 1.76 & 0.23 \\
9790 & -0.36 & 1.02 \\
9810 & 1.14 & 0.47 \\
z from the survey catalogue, 0.184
